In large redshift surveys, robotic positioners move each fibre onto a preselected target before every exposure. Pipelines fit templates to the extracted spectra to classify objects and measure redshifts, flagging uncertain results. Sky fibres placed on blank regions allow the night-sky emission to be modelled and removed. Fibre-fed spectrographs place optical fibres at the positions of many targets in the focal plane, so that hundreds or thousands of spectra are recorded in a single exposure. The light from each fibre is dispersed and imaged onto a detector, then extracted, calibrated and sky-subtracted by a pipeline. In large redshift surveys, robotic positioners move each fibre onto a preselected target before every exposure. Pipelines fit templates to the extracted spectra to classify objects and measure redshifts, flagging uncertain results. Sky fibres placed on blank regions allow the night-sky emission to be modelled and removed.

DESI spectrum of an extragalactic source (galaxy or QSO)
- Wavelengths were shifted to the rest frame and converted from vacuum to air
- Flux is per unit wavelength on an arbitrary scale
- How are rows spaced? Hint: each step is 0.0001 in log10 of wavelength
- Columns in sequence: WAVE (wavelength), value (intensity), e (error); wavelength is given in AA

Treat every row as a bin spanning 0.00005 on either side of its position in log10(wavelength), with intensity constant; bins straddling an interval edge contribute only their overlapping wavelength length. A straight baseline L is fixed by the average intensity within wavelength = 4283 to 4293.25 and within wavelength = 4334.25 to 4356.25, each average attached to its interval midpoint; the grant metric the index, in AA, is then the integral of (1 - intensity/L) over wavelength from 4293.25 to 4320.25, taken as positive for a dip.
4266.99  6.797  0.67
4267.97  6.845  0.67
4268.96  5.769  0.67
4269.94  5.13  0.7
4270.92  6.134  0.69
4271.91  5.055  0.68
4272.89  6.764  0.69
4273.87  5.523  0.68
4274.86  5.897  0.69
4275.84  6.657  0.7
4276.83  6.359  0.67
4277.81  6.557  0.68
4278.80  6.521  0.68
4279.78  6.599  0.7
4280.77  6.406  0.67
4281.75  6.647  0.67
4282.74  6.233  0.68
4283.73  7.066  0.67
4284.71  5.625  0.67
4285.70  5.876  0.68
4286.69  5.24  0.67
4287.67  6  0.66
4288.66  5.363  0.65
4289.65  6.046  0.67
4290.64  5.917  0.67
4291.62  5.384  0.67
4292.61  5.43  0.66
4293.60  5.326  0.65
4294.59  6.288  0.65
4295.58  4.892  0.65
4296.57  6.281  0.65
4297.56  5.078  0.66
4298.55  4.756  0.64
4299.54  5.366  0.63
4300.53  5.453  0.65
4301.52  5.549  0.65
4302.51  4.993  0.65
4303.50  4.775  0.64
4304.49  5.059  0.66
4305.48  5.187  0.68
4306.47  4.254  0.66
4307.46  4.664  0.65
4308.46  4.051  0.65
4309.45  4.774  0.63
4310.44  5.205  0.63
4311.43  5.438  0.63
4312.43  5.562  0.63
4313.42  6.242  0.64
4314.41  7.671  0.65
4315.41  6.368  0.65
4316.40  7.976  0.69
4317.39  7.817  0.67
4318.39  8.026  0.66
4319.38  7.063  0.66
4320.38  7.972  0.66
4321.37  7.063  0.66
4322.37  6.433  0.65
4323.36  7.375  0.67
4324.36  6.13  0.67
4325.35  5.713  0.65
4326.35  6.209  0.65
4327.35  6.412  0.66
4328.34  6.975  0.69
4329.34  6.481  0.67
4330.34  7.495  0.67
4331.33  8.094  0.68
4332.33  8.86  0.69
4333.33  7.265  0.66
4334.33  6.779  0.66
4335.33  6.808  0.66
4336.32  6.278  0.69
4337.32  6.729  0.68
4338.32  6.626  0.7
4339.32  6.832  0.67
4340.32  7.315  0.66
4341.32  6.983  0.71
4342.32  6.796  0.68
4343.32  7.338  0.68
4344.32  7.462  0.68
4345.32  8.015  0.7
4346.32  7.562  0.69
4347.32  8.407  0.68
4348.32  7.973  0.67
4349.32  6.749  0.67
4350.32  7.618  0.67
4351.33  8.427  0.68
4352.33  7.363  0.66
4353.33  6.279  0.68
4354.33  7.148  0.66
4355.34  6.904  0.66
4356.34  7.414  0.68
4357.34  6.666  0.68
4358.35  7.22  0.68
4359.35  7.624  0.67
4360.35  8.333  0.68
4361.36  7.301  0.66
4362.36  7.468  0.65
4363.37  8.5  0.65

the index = 2.3 AA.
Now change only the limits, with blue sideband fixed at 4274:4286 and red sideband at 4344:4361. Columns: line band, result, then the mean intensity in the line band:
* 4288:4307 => 3.7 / 5.34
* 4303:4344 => 3.0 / 6.52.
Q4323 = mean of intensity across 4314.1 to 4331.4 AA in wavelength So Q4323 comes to 7.04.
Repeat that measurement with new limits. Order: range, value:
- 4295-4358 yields 6.57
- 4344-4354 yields 7.58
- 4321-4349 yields 7.08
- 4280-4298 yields 5.85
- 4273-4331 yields 6.04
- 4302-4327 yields 6.08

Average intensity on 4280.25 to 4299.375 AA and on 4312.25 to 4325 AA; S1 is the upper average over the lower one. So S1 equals 1.23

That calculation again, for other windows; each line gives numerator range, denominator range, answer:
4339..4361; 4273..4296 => 1.23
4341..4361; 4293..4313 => 1.44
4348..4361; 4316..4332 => 1.04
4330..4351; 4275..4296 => 1.22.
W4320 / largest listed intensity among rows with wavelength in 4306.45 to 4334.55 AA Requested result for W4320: 8.86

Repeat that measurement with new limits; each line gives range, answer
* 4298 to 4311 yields 5.549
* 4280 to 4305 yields 7.066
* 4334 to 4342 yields 7.315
